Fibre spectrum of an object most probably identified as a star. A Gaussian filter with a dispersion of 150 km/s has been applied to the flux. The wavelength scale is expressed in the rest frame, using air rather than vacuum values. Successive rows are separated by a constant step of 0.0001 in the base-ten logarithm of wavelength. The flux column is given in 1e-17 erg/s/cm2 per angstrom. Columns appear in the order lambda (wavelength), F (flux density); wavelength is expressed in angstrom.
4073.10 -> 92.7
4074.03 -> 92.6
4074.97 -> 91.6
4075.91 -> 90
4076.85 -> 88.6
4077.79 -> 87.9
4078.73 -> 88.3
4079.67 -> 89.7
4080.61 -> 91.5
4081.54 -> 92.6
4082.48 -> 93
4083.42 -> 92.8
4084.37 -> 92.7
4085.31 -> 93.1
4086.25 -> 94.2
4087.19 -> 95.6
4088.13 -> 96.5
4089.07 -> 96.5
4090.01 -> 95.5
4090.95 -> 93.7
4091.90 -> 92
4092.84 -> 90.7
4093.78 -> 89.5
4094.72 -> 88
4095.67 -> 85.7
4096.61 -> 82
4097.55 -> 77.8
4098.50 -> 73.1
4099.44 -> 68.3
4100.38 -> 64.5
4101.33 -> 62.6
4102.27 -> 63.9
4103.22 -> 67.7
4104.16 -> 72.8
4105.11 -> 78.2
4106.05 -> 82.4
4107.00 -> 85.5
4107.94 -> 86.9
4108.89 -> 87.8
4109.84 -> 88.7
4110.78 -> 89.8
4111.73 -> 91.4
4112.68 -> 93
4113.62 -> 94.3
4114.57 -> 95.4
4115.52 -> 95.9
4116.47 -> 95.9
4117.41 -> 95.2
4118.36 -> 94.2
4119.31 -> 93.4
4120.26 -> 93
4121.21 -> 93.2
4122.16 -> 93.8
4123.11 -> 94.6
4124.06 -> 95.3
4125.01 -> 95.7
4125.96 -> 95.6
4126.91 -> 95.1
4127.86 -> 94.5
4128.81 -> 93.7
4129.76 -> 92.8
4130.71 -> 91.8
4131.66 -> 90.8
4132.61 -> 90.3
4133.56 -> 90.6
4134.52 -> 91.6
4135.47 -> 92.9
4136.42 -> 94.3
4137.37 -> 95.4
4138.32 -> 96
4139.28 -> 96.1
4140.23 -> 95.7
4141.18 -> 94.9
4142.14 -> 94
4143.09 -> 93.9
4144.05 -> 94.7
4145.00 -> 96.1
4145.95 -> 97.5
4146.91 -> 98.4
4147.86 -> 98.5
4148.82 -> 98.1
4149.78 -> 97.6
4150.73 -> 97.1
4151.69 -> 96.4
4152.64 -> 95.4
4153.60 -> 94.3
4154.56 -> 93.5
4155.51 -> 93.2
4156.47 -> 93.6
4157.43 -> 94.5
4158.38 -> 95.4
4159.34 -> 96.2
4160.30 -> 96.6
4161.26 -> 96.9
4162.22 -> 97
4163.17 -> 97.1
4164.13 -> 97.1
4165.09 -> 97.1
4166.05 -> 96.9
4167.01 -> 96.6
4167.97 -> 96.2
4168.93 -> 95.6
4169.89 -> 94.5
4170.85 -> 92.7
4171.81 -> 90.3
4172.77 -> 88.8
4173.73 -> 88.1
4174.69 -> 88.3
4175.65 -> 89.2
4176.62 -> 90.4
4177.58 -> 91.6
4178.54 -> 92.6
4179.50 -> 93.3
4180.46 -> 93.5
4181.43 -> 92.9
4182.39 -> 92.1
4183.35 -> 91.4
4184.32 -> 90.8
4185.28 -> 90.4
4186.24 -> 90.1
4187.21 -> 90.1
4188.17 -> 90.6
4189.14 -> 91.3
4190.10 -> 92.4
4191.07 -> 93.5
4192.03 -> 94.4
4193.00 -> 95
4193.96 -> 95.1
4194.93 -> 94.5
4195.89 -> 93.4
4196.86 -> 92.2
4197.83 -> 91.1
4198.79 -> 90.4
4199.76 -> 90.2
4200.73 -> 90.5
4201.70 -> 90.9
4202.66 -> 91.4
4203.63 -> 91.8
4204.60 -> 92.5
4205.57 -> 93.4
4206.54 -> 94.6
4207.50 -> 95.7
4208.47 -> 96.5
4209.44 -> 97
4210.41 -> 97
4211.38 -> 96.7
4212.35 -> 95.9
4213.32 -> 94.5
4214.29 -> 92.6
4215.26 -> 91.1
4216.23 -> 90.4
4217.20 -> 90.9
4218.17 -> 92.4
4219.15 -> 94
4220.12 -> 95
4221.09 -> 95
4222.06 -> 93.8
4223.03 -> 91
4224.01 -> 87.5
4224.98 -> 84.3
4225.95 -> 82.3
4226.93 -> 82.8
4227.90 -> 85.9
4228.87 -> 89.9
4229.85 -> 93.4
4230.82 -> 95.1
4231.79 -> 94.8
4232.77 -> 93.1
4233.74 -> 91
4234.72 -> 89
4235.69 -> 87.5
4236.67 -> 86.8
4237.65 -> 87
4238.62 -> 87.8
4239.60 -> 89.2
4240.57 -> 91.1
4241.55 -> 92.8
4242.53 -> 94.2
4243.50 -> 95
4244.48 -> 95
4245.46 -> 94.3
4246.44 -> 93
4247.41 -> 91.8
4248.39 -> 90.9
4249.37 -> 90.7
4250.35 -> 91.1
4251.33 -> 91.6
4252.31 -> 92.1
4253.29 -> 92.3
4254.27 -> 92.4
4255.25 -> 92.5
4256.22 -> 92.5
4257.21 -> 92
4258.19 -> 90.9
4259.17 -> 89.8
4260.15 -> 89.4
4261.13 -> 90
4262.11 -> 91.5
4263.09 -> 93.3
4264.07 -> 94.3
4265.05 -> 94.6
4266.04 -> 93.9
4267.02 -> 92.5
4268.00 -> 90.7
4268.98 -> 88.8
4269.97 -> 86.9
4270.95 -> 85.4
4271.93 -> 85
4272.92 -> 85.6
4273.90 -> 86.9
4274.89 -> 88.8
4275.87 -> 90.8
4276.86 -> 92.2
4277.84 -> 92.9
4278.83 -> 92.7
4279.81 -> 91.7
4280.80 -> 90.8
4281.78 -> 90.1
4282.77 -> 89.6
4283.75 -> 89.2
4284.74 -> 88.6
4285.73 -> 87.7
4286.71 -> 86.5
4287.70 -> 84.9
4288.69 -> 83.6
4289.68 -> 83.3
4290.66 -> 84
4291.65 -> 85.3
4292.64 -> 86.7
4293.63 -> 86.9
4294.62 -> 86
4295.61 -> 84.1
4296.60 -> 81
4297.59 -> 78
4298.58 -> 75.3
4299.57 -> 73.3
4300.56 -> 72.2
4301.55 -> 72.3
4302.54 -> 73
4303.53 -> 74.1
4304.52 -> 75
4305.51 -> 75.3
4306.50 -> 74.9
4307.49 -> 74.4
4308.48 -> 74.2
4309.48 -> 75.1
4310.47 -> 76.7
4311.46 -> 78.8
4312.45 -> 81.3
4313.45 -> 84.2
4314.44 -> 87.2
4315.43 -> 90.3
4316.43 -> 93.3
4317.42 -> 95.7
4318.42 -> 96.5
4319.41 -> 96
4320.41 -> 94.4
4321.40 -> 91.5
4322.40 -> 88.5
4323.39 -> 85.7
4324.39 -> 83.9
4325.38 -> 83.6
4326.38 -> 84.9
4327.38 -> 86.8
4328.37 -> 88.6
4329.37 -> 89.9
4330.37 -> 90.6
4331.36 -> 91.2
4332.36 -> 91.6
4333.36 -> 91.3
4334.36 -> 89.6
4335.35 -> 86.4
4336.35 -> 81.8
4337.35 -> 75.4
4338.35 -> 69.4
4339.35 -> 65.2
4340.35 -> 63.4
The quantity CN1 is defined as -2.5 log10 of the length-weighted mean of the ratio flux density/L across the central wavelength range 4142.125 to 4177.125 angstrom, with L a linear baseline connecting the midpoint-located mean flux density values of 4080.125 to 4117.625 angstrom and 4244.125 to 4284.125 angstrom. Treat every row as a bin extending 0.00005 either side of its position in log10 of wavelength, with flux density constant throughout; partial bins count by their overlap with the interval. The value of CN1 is -0.078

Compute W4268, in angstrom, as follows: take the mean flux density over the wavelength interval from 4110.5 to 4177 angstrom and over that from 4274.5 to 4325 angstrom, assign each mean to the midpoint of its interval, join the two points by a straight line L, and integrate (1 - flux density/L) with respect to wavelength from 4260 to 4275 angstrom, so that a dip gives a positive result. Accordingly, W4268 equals -0.6 angstrom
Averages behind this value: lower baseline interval 94.4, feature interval 89.9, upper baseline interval 84.5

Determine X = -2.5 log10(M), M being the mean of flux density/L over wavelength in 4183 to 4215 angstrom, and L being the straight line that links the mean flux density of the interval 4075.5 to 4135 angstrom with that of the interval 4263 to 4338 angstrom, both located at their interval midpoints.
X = -0.07 mag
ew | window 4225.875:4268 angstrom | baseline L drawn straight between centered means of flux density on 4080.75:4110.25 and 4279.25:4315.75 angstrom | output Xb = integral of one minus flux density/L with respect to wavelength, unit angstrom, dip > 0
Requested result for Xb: -4.5 angstrom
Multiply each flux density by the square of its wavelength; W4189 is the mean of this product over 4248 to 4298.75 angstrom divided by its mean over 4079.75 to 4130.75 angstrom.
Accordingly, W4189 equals 1.1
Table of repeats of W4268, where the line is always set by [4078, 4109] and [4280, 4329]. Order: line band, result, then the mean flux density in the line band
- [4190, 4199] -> -0.9 angstrom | 93.3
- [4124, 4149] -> -2.9 angstrom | 94.6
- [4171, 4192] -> -1.6 angstrom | 91.1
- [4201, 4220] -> -2.1 angstrom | 93.6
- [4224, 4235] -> -0.6 angstrom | 89.2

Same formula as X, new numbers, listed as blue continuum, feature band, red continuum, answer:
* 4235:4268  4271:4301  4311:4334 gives 0.056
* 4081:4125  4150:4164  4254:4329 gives -0.099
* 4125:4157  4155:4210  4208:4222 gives 0.014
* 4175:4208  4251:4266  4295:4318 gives -0.091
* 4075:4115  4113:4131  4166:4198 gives -0.074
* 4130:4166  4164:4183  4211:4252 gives 0.014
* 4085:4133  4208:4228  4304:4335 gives -0.058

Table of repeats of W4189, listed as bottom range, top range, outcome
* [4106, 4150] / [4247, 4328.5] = 1.00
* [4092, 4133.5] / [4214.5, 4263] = 1.11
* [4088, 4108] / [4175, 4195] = 1.18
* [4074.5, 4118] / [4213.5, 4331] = 1.10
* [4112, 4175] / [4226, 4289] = 1.01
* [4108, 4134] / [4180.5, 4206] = 1.02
